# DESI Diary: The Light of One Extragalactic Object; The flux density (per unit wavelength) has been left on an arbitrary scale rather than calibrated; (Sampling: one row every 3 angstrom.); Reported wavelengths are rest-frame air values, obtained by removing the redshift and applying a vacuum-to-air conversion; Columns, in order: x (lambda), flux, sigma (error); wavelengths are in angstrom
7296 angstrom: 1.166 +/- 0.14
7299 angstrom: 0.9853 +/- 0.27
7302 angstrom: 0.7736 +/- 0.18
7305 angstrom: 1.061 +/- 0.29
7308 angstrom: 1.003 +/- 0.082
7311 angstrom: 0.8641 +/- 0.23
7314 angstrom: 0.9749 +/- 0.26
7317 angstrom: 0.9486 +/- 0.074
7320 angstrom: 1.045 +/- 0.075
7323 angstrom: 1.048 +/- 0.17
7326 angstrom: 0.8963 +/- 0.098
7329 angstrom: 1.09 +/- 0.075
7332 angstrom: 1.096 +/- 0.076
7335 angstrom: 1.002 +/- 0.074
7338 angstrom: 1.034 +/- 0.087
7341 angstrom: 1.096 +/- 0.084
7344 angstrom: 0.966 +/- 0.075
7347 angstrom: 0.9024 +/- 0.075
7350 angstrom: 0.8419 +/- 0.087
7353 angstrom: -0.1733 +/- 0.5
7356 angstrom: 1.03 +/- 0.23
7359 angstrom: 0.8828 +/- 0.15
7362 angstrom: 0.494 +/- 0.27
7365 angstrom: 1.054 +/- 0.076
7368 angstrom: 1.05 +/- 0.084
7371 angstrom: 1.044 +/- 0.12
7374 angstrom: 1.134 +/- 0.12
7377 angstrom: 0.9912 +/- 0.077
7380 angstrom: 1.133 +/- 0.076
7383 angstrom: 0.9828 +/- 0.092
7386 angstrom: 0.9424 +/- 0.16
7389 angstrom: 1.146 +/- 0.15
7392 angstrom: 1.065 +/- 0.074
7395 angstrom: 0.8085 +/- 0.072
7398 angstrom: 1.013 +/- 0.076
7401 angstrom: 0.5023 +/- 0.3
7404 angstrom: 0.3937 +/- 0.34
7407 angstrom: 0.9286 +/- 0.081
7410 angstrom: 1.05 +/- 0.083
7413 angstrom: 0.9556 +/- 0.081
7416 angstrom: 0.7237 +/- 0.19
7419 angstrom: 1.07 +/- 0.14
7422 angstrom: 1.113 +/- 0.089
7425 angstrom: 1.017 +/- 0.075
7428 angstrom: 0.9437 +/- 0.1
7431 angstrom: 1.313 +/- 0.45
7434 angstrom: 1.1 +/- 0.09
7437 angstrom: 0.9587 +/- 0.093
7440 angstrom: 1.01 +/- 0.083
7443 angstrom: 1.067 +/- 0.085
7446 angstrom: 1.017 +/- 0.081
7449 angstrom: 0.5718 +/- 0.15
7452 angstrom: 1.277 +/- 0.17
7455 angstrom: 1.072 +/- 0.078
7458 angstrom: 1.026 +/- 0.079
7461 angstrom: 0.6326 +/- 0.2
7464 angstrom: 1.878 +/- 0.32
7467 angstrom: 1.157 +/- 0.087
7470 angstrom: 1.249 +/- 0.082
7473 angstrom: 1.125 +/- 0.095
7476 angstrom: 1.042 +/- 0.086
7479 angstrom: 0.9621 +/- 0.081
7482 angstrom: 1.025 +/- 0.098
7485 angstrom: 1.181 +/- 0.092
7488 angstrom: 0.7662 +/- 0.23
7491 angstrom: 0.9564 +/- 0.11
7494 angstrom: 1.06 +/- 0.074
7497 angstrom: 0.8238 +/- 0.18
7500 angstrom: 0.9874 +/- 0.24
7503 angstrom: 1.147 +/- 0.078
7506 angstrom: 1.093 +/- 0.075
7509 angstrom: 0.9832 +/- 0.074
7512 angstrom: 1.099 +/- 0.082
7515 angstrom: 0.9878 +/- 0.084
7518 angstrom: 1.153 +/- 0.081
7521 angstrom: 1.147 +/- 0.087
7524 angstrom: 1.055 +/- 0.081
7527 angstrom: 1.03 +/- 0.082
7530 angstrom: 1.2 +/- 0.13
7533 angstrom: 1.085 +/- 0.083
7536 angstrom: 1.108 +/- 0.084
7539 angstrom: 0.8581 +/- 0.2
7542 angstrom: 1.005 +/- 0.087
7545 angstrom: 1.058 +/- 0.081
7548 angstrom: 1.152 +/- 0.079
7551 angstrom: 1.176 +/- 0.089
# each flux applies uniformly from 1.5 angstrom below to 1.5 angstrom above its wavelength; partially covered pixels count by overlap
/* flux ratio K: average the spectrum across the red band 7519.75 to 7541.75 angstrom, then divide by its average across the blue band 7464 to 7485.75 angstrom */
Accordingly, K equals 0.92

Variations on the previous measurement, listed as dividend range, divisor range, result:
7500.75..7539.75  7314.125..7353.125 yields 1.13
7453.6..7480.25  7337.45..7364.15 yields 1.44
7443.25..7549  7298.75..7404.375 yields 1.14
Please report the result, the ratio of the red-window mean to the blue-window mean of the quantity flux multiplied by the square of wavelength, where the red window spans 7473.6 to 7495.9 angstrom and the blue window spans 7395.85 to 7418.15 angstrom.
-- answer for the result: 1.3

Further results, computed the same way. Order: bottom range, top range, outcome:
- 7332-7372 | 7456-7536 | 1.28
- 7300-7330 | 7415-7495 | 1.13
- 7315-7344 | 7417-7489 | 1.08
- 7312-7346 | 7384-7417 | 0.87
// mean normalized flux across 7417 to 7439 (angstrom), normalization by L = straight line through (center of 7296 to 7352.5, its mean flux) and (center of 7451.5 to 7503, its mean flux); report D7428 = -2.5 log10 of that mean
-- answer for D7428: -0.03 mag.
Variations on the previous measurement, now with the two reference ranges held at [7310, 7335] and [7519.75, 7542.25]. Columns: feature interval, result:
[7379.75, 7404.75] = 0.15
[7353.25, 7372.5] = 0.18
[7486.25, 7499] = 0.16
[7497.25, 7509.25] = 0.02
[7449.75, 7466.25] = -0.11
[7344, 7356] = 0.49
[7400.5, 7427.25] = 0.17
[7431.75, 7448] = 0.01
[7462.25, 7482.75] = -0.16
